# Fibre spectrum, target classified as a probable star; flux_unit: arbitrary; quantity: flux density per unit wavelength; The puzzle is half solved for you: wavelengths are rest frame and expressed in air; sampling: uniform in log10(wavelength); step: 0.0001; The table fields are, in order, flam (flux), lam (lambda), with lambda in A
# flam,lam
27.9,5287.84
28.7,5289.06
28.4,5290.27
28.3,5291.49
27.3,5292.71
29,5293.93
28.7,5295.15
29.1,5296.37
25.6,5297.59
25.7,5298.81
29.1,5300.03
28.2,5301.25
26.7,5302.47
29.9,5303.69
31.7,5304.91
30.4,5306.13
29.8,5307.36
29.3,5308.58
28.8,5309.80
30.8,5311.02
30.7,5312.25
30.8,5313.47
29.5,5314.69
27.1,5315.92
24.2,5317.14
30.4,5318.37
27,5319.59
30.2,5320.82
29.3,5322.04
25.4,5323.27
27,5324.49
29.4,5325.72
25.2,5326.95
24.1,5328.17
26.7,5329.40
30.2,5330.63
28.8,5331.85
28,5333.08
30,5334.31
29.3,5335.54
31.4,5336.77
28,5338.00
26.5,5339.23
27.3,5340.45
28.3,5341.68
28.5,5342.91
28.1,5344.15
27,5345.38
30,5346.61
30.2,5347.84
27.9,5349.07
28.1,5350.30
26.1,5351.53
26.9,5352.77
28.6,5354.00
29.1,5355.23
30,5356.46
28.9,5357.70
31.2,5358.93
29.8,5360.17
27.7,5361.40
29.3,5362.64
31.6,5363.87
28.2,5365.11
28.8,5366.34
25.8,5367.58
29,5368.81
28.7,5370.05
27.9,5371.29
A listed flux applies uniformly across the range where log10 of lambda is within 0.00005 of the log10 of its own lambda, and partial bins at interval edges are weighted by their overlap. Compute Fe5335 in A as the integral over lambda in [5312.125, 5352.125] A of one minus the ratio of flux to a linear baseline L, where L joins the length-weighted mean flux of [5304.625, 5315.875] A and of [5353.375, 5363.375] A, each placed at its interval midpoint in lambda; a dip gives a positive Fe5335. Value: 2.1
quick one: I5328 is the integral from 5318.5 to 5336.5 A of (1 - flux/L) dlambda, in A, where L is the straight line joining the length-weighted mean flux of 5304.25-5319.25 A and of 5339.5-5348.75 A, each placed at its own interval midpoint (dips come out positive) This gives 0.6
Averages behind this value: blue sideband 29.4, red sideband 28.4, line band 28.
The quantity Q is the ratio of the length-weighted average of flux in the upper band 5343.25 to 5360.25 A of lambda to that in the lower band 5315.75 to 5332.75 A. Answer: 1.04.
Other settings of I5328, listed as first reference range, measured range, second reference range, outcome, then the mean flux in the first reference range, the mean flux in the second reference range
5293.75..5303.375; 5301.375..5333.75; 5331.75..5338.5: 0.03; 27.8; 29.3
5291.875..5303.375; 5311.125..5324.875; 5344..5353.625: -0.27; 27.8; 28.1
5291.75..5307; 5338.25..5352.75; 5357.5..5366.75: 0.62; 28.5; 29.5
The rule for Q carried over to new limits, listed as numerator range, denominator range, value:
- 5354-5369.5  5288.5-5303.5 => 1.04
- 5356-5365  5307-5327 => 1.04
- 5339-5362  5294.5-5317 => 0.99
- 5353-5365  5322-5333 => 1.08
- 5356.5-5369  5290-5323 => 1.01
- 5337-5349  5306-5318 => 0.97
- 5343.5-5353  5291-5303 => 1.01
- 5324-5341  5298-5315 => 0.95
